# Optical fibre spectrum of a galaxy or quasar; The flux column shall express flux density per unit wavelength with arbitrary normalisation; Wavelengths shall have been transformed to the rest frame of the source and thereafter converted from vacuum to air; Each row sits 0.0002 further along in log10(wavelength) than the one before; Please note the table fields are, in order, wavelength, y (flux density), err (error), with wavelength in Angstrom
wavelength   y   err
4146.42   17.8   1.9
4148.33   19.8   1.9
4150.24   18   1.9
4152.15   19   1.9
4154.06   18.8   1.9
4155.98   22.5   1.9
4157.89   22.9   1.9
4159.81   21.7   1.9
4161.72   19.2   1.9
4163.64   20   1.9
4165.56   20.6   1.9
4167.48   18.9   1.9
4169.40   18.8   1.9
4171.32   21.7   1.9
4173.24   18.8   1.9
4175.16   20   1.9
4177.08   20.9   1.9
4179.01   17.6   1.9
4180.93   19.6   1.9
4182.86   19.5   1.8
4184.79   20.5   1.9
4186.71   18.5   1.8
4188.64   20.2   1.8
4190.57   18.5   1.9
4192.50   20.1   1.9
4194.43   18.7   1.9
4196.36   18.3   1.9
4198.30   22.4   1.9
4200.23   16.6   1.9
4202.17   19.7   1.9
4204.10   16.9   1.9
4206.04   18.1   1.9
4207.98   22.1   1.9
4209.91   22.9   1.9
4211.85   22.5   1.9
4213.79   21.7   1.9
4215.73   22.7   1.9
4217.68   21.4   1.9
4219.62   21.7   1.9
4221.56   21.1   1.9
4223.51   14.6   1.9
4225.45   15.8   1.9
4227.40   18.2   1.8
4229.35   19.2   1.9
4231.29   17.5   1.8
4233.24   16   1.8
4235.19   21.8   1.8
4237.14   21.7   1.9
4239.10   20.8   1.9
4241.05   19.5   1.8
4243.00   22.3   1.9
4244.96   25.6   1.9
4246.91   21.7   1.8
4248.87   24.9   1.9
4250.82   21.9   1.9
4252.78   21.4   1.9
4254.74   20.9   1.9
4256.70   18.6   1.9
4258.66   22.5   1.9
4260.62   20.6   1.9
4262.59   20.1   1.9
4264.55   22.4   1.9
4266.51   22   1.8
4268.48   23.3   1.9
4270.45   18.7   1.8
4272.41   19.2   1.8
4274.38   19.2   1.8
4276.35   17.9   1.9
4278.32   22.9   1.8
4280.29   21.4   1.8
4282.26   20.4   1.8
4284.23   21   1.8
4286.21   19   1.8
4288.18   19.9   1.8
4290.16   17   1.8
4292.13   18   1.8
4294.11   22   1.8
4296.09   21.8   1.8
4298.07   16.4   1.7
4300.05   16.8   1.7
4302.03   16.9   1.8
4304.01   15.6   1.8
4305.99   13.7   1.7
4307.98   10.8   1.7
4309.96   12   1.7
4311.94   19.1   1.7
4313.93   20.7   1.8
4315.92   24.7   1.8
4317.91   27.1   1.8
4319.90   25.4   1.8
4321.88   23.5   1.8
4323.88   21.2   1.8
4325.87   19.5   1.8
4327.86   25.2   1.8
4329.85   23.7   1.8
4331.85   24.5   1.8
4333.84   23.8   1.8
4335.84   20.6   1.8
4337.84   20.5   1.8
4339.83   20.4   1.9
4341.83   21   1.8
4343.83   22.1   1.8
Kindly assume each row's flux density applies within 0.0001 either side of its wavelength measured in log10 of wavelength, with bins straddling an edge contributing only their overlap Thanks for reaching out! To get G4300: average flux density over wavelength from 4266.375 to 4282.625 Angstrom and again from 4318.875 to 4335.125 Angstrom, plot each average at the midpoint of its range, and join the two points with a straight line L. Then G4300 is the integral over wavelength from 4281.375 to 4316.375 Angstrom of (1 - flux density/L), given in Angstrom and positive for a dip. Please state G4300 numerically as 6.1 Angstrom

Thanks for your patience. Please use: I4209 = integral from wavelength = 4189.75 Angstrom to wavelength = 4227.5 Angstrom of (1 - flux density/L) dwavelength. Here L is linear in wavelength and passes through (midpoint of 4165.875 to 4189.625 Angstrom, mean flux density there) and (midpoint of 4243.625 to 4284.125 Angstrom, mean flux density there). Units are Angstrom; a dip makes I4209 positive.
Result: 0.9 Angstrom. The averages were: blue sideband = 19.6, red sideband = 21.3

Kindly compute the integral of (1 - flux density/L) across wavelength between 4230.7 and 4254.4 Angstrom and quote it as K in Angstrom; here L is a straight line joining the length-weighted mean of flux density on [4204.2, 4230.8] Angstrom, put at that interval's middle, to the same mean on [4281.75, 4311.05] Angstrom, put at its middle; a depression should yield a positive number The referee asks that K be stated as -2.7 Angstrom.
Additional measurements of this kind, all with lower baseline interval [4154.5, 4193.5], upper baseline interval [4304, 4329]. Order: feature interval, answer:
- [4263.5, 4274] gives -0.49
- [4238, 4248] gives -0.98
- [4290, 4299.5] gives 0.45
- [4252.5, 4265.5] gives -0.55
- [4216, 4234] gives 1.30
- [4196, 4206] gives 0.64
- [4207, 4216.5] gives -1.11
